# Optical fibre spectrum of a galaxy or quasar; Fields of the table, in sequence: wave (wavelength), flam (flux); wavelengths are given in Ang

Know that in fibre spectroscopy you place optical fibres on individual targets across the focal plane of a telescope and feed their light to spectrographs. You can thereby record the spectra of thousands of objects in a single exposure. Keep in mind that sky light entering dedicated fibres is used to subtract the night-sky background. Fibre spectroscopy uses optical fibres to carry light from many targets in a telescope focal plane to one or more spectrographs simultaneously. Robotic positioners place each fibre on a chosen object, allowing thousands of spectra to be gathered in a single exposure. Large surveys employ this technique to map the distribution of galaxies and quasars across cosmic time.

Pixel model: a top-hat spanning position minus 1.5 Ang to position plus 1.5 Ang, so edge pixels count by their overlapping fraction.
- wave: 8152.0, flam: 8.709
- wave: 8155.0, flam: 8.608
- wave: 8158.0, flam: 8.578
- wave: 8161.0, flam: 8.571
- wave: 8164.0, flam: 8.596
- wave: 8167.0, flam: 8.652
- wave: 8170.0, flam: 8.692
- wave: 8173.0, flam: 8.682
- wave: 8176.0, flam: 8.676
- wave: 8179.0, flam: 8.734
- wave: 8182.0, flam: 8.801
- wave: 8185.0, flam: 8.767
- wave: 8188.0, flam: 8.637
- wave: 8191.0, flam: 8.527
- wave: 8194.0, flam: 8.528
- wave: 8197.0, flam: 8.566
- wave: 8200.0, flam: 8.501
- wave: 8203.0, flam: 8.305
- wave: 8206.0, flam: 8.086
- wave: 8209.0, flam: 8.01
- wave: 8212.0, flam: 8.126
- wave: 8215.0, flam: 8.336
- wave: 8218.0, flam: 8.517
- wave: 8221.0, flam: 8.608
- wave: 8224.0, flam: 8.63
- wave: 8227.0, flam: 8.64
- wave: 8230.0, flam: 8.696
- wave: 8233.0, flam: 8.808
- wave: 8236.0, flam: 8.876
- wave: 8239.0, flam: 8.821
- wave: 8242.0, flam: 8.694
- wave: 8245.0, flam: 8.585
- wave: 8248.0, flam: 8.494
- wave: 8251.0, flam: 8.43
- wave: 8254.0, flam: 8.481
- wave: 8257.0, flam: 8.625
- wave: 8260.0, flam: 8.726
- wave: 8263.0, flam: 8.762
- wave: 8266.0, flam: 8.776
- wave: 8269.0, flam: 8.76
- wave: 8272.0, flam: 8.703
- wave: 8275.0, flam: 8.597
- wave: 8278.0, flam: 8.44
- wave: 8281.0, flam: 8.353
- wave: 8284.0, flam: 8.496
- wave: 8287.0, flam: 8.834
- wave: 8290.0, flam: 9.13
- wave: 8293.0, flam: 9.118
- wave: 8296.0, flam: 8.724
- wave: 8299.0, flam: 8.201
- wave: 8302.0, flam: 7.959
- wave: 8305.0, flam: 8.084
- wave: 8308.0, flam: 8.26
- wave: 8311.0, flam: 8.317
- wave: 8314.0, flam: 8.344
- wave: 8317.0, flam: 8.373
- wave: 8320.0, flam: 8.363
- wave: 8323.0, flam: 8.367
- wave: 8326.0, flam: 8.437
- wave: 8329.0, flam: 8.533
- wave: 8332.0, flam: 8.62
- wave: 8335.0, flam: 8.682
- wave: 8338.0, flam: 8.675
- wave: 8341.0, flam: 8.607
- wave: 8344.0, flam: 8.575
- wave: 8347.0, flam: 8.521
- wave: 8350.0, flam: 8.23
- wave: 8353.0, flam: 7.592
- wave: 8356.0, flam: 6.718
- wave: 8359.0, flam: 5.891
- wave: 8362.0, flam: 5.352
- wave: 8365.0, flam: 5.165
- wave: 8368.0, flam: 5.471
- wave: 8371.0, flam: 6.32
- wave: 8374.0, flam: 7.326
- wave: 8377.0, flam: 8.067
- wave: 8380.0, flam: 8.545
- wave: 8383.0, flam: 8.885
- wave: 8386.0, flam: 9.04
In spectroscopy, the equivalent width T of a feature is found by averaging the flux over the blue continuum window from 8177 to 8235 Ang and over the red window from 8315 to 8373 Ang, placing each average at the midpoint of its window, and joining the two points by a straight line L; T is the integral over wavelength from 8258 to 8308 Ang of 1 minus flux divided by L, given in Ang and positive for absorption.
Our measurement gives -3.6 Ang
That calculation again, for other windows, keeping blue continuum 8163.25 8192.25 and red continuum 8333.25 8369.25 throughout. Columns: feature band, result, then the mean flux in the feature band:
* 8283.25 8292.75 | -1.31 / 8.88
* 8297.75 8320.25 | -1.73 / 8.23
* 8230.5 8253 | -1.36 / 8.67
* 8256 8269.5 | -1.22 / 8.73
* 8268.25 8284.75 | -1.36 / 8.55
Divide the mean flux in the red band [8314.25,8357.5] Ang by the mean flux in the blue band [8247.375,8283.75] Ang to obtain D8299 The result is 0.97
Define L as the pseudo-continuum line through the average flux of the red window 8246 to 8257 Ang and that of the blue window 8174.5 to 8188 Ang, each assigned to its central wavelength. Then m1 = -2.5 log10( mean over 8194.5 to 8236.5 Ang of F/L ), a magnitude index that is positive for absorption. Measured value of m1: 0.018 mag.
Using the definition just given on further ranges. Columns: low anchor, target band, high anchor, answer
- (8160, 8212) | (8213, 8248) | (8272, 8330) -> -0.02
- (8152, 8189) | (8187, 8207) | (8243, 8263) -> 0.02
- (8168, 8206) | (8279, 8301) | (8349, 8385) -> -0.13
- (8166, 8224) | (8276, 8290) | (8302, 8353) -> -0.02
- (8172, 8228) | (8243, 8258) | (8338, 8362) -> -0.04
